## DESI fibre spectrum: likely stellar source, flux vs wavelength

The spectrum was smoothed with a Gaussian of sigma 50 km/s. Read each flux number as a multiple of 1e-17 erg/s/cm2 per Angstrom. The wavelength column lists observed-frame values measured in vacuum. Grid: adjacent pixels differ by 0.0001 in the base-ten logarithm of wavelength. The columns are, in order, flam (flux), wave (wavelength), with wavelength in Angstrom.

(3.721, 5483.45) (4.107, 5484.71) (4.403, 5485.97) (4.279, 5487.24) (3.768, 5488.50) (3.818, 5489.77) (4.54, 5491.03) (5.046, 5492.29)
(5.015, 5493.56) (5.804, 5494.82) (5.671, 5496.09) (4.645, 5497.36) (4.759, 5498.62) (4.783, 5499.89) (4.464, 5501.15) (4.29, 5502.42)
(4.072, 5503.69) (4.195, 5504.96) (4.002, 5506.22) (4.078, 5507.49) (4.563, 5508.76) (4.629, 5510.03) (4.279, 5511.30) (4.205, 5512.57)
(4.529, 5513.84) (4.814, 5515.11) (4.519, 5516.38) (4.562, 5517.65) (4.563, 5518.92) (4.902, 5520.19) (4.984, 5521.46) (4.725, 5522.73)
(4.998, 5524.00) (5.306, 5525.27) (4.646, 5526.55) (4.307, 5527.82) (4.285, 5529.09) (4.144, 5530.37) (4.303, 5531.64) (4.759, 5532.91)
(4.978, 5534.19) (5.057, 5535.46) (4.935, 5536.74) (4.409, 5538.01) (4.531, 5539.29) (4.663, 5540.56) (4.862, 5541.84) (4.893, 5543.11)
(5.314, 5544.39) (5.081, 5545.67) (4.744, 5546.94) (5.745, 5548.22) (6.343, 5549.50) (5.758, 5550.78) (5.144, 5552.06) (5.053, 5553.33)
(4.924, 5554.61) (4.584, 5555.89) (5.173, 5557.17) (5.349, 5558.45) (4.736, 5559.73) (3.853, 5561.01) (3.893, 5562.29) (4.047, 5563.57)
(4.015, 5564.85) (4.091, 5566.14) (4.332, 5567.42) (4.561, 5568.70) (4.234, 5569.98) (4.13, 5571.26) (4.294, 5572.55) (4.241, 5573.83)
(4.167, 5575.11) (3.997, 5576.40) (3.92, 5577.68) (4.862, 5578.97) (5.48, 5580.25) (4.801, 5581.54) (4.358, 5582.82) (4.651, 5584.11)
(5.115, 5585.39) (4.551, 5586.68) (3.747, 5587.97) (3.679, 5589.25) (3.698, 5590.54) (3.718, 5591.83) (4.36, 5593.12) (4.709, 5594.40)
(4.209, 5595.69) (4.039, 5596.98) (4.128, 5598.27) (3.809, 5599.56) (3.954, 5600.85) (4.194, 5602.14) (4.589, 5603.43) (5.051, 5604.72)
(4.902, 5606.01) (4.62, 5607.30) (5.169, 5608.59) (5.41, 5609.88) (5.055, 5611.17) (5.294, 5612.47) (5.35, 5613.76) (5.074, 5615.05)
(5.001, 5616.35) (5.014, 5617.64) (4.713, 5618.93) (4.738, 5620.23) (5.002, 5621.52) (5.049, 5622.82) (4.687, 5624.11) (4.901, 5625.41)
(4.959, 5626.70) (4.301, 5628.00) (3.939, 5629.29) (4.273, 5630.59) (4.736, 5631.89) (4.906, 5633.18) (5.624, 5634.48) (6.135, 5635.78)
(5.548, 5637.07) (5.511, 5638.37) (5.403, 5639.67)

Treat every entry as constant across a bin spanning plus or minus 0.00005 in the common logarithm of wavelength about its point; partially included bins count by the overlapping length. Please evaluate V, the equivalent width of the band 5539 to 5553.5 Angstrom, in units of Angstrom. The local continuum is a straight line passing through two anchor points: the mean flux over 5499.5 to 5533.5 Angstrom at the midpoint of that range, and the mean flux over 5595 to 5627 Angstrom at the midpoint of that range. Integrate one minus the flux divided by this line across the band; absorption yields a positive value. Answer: -1.9 Angstrom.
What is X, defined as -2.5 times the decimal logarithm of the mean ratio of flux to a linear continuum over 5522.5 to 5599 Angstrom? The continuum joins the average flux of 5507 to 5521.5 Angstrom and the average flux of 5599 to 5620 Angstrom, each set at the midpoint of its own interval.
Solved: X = 0.02 mag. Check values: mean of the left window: 4.54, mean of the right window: 4.83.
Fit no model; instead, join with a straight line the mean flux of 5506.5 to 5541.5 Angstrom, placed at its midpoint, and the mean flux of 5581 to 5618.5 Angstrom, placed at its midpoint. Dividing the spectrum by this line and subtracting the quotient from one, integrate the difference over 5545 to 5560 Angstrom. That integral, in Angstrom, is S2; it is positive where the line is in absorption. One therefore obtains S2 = -2.1 Angstrom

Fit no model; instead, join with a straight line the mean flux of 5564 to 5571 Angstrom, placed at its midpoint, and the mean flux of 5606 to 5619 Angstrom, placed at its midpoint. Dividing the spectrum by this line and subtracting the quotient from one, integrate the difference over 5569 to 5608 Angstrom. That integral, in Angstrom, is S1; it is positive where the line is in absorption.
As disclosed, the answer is 2.3 Angstrom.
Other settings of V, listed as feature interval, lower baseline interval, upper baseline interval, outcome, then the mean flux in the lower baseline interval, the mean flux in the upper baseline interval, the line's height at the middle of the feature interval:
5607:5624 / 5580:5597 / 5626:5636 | -1.5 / 4.35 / 4.81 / 4.64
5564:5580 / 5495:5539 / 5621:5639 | 1.7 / 4.61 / 4.97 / 4.78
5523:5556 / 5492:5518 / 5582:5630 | -2.3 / 4.61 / 4.59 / 4.6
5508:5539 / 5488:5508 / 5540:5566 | 0.5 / 4.57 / 4.89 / 4.72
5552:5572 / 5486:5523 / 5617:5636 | 0.9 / 4.56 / 4.84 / 4.69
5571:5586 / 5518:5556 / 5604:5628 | 1.3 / 4.9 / 4.98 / 4.94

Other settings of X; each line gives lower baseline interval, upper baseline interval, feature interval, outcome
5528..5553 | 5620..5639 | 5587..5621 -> 0.09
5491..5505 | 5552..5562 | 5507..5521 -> 0.07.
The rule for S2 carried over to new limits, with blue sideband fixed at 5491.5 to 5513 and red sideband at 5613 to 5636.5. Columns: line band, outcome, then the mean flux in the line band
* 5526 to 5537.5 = 0.23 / 4.6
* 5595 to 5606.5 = 1.29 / 4.31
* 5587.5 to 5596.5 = 1.52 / 4.02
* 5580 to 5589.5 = 0.54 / 4.55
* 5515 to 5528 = -0.29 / 4.77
